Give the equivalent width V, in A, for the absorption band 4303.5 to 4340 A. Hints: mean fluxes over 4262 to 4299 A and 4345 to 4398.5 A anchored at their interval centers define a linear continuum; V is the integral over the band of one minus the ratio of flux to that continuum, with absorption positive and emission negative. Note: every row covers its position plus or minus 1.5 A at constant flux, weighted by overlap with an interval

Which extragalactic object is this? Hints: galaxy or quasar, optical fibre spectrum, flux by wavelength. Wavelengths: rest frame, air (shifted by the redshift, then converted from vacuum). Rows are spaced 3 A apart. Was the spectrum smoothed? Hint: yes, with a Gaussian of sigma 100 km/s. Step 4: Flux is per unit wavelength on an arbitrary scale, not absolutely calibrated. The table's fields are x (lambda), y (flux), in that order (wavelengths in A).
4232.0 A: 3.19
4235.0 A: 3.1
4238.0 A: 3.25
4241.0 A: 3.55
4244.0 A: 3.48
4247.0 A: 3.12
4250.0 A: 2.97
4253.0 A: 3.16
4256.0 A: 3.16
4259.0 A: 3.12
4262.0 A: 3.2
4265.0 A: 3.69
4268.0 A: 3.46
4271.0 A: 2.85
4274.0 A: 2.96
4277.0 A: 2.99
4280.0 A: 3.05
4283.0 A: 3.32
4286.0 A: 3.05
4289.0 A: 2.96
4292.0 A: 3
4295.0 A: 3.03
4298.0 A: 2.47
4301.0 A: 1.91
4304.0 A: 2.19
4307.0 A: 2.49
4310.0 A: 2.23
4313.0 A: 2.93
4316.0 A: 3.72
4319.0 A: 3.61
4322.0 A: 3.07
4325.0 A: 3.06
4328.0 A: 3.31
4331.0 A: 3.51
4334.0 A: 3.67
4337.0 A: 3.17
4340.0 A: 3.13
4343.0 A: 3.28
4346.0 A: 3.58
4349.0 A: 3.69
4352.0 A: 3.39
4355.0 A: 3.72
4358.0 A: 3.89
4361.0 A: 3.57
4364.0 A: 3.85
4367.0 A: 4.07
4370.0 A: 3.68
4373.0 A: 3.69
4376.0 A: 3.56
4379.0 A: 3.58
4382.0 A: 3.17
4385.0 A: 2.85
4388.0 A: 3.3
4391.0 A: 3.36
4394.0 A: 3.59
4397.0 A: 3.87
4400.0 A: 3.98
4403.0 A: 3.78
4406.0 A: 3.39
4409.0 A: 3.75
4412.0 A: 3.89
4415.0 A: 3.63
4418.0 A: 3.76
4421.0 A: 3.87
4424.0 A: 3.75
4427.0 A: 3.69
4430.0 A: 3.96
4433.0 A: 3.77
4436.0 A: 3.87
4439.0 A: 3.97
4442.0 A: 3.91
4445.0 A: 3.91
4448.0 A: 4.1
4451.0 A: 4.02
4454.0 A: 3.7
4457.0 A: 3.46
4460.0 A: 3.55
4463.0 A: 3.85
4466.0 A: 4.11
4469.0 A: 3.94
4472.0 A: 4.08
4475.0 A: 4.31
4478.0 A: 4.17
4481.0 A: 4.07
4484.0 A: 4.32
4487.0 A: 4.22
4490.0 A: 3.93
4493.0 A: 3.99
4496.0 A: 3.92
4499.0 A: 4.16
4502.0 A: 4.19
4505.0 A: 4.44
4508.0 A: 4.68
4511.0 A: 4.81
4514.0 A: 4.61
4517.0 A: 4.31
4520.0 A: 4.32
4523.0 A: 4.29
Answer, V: 2.3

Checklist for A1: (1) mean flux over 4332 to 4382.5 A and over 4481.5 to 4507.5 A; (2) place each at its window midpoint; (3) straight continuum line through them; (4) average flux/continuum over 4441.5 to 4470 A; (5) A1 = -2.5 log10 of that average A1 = 0.040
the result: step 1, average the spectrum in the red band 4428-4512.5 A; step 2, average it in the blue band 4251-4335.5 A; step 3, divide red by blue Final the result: 1.33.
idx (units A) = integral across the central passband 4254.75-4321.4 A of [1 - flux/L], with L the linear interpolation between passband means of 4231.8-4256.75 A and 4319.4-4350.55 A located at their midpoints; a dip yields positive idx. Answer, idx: 6.4 A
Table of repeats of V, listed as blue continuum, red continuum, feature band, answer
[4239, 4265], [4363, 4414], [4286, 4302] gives 3.0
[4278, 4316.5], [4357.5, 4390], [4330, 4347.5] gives -1.1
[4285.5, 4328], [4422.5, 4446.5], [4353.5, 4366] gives -1.9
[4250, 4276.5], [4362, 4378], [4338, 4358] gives 0.8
